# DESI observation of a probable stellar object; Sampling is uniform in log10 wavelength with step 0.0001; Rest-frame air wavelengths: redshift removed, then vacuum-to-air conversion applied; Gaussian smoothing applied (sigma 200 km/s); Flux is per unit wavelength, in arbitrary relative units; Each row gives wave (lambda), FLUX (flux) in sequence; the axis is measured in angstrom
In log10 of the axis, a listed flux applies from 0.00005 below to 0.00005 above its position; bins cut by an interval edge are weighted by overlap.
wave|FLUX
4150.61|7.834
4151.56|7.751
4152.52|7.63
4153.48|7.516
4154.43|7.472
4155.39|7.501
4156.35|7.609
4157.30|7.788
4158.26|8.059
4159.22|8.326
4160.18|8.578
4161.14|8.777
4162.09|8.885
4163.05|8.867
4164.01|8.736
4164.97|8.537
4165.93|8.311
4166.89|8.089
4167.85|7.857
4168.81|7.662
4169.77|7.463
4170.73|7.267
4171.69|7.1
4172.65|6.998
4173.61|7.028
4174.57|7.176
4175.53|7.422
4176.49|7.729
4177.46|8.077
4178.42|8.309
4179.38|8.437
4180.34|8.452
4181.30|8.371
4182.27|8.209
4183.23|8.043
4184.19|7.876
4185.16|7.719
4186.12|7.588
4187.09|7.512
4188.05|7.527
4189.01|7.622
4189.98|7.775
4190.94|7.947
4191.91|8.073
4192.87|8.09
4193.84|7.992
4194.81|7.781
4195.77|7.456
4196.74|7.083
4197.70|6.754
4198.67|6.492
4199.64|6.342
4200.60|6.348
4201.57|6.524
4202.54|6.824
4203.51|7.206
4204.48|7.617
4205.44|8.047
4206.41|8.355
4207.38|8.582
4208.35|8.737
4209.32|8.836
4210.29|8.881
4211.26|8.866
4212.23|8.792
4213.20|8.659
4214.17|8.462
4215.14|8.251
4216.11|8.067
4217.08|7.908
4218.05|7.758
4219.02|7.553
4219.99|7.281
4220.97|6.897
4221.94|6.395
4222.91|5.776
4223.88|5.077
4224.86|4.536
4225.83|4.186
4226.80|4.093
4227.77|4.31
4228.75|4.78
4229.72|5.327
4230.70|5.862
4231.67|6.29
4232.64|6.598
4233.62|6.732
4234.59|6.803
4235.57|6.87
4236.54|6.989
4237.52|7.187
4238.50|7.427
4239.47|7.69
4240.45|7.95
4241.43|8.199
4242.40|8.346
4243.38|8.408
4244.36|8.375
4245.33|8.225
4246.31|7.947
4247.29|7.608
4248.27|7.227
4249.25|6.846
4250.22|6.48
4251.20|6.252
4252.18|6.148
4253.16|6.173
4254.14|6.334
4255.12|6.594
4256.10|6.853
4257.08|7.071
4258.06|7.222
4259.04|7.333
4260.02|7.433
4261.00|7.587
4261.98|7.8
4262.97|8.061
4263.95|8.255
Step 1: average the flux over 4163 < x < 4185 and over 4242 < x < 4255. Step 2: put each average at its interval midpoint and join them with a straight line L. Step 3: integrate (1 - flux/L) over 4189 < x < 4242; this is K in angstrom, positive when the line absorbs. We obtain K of 2.73 angstrom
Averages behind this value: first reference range 7.89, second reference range 7.23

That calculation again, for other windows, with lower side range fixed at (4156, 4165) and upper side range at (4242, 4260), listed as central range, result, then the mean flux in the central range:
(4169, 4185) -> 0.9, 7.75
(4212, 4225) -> 0.6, 7.28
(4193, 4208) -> 1.1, 7.32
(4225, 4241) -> 2.7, 6.17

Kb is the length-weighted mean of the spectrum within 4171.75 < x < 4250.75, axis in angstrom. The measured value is 7.34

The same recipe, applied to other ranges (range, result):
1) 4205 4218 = 8.47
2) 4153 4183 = 7.96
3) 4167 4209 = 7.62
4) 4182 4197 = 7.77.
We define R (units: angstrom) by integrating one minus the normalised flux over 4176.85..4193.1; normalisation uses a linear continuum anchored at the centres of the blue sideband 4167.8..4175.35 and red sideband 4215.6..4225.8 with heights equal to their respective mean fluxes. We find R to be -2.0 angstrom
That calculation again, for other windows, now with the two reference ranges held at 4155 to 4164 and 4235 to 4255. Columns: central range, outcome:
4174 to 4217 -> 0.2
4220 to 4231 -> 3.3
